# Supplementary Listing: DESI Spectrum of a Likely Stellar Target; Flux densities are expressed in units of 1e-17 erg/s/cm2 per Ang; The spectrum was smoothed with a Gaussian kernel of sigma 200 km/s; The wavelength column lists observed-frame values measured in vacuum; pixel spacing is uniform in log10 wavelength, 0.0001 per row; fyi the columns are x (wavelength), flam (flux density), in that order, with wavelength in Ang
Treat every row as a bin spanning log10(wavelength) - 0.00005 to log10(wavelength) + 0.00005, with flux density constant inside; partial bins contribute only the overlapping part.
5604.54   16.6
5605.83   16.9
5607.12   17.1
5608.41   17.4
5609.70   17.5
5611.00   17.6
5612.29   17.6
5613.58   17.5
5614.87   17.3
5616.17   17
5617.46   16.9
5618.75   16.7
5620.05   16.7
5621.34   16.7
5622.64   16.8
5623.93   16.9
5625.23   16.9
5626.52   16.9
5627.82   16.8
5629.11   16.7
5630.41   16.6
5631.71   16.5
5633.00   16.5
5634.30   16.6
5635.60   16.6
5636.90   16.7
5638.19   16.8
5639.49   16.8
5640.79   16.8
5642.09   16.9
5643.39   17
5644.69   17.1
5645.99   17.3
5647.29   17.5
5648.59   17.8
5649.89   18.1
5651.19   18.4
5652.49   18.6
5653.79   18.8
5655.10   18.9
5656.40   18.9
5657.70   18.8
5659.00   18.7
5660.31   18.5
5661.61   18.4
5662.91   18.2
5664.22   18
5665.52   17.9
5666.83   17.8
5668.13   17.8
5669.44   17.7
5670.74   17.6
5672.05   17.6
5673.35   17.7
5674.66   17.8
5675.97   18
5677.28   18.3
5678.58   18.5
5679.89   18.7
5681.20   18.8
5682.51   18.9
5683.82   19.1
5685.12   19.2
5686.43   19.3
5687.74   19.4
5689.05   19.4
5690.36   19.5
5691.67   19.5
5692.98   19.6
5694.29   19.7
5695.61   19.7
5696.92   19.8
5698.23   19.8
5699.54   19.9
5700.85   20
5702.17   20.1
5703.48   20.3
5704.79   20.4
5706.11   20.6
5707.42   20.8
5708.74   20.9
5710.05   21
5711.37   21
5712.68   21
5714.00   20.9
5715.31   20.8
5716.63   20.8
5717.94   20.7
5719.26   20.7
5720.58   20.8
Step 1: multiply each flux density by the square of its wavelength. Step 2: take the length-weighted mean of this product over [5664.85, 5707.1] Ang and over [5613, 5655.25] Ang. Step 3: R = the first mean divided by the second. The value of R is 1.1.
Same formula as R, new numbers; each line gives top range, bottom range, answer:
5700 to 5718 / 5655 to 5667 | 1.14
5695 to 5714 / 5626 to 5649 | 1.24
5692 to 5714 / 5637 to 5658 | 1.17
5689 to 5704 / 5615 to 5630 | 1.21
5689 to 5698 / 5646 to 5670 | 1.09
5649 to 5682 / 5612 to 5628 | 1.09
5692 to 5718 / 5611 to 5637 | 1.24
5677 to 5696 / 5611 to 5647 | 1.16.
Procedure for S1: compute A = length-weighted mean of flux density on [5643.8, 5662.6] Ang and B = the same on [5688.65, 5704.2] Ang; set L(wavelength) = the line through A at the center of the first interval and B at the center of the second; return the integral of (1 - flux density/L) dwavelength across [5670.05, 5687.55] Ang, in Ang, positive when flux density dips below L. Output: 0.7 Ang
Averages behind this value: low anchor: 18.3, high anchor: 19.8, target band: 18.5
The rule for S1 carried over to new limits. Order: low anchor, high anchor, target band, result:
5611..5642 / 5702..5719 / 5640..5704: 1.3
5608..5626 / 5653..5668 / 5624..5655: 1.0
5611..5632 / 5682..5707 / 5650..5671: 0.1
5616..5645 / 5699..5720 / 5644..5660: -0.4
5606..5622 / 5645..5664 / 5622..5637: 0.8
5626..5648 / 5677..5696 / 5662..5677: 0.4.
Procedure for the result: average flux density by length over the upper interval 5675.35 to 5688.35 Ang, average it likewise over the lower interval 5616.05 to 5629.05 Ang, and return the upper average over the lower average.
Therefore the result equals 1.12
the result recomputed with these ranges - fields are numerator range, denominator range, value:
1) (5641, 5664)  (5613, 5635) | 1.08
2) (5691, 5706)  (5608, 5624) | 1.16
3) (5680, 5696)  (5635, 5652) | 1.12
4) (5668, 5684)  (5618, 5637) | 1.09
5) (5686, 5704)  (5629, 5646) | 1.18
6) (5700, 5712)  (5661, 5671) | 1.15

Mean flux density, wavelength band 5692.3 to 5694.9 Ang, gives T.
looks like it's 19.7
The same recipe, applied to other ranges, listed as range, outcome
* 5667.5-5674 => 17.7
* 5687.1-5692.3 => 19.5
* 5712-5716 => 20.9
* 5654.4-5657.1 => 18.9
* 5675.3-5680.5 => 18.4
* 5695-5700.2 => 19.8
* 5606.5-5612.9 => 17.4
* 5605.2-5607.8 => 17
